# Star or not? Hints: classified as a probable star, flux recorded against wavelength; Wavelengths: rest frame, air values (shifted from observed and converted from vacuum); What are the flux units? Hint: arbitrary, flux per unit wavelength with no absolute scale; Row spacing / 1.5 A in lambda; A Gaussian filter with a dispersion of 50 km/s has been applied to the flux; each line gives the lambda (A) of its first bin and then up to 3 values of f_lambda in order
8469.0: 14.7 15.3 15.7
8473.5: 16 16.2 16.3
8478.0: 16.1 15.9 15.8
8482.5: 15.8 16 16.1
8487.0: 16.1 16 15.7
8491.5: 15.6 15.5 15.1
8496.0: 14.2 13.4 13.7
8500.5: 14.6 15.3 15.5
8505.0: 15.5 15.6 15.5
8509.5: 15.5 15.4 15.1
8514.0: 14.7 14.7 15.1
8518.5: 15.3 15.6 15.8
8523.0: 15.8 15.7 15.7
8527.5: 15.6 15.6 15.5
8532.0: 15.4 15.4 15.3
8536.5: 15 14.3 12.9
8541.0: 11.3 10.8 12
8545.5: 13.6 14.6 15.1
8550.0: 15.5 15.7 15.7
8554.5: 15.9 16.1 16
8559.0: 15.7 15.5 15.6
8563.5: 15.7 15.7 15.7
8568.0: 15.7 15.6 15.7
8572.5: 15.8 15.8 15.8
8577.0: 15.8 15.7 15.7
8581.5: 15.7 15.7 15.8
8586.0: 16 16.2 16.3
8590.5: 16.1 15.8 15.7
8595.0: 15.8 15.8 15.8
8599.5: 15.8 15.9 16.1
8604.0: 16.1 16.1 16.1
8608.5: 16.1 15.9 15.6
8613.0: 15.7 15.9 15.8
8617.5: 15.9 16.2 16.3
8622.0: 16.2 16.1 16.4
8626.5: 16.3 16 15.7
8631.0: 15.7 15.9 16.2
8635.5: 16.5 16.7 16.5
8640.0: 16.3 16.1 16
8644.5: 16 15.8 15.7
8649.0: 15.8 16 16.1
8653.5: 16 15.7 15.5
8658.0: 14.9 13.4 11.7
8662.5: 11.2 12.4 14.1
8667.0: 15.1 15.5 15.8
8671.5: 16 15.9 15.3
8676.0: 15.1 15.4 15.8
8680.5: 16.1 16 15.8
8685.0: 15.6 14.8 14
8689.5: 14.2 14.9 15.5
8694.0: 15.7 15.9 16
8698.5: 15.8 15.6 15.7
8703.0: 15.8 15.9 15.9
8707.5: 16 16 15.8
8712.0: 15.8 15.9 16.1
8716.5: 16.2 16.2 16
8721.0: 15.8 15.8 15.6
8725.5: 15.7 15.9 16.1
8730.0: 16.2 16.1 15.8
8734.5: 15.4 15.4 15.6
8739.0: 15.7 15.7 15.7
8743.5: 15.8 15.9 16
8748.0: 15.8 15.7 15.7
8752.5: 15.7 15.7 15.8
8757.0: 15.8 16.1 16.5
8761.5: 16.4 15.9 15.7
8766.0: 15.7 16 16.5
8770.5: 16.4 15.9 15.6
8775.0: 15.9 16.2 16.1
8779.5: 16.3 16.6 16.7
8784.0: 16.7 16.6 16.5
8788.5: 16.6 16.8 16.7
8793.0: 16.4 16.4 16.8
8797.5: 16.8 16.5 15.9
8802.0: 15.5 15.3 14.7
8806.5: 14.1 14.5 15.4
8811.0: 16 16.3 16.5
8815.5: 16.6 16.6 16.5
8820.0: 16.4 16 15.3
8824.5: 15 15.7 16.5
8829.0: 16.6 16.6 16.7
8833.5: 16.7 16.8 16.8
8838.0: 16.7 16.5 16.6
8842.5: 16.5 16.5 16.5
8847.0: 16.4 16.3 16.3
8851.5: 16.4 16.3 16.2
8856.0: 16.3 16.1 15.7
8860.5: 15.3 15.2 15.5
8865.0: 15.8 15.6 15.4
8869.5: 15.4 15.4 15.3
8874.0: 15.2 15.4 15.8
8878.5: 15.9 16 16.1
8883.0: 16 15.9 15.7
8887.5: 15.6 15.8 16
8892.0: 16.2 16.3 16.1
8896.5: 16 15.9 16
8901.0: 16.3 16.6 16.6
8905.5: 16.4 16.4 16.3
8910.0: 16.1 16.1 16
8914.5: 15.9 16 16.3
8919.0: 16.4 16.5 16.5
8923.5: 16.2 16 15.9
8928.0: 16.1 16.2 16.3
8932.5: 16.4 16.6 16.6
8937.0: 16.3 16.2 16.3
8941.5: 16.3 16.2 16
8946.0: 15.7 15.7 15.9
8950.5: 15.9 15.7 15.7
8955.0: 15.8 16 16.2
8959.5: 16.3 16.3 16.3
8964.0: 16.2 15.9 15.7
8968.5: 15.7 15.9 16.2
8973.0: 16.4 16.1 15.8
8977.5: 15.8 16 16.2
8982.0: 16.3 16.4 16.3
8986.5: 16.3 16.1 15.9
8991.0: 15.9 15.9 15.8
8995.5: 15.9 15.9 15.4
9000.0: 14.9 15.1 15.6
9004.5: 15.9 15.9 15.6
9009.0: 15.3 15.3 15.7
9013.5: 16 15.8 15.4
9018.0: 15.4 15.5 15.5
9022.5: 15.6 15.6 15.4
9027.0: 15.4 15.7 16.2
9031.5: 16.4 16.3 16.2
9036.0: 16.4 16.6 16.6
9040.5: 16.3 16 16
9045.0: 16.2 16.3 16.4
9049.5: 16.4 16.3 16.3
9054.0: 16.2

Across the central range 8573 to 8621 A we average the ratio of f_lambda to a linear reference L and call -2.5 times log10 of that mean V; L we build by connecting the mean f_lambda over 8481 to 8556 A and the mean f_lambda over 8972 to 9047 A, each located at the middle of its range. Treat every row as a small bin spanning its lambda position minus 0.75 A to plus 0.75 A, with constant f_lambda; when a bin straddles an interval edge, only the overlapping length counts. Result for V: -0.05 mag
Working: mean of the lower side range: 15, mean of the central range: 15.9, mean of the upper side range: 15.9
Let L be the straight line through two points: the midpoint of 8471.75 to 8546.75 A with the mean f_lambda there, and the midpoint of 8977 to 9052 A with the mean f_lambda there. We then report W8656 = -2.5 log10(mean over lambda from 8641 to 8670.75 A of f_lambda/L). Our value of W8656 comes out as 0.03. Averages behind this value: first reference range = 15.1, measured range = 14.9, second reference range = 15.9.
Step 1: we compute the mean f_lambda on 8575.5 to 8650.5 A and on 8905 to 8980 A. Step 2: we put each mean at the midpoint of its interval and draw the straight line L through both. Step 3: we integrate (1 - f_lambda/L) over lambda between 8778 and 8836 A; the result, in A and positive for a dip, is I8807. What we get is -0.4 A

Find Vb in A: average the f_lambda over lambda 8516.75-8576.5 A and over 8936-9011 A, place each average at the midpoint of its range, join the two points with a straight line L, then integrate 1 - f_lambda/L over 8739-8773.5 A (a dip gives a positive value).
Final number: -0.9 A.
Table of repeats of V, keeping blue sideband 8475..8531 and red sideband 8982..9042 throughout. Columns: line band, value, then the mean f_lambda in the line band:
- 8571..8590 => -0.025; 15.9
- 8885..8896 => -0.015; 16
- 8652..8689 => 0.047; 14.9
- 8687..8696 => 0.041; 15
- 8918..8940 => -0.036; 16.3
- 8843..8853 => -0.047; 16.4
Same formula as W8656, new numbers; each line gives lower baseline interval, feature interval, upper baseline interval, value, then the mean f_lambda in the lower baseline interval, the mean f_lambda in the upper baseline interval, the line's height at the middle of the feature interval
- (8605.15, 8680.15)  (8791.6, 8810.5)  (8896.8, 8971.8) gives 0.01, 15.6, 16.1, 15.9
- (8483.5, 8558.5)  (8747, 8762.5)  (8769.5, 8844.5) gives 0.00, 15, 16.2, 16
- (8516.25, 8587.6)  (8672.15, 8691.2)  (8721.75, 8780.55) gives 0.02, 15.2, 15.9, 15.7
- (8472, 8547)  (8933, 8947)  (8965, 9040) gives -0.03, 15.1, 15.9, 15.8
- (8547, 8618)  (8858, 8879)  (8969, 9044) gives 0.02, 15.8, 15.9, 15.9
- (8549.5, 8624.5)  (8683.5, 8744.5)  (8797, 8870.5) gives 0.02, 15.9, 16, 15.9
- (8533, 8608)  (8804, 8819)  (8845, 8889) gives 0.00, 15.4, 15.8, 15.7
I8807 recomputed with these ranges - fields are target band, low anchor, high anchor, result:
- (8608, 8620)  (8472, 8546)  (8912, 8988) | -0.4 A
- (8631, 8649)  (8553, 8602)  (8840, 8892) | -0.3 A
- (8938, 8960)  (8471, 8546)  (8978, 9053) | -0.3 A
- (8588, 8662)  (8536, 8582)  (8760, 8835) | -2.4 A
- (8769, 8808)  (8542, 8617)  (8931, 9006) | -0.8 A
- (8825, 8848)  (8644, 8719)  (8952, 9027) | -1.4 A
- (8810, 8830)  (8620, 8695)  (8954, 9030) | -0.7 A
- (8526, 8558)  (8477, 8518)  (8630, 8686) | 1.4 A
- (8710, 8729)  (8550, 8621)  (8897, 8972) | 0.1 A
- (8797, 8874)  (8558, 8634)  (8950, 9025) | -0.7 A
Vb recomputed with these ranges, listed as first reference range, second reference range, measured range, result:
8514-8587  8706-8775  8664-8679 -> 0.39 A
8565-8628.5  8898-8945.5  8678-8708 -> 0.88 A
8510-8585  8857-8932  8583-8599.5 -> -0.69 A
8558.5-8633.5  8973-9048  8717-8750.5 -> 0.15 A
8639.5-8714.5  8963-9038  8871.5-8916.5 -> -0.88 A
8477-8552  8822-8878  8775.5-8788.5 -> -0.52 A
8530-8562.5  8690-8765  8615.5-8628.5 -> -0.85 A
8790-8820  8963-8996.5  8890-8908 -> -0.24 A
